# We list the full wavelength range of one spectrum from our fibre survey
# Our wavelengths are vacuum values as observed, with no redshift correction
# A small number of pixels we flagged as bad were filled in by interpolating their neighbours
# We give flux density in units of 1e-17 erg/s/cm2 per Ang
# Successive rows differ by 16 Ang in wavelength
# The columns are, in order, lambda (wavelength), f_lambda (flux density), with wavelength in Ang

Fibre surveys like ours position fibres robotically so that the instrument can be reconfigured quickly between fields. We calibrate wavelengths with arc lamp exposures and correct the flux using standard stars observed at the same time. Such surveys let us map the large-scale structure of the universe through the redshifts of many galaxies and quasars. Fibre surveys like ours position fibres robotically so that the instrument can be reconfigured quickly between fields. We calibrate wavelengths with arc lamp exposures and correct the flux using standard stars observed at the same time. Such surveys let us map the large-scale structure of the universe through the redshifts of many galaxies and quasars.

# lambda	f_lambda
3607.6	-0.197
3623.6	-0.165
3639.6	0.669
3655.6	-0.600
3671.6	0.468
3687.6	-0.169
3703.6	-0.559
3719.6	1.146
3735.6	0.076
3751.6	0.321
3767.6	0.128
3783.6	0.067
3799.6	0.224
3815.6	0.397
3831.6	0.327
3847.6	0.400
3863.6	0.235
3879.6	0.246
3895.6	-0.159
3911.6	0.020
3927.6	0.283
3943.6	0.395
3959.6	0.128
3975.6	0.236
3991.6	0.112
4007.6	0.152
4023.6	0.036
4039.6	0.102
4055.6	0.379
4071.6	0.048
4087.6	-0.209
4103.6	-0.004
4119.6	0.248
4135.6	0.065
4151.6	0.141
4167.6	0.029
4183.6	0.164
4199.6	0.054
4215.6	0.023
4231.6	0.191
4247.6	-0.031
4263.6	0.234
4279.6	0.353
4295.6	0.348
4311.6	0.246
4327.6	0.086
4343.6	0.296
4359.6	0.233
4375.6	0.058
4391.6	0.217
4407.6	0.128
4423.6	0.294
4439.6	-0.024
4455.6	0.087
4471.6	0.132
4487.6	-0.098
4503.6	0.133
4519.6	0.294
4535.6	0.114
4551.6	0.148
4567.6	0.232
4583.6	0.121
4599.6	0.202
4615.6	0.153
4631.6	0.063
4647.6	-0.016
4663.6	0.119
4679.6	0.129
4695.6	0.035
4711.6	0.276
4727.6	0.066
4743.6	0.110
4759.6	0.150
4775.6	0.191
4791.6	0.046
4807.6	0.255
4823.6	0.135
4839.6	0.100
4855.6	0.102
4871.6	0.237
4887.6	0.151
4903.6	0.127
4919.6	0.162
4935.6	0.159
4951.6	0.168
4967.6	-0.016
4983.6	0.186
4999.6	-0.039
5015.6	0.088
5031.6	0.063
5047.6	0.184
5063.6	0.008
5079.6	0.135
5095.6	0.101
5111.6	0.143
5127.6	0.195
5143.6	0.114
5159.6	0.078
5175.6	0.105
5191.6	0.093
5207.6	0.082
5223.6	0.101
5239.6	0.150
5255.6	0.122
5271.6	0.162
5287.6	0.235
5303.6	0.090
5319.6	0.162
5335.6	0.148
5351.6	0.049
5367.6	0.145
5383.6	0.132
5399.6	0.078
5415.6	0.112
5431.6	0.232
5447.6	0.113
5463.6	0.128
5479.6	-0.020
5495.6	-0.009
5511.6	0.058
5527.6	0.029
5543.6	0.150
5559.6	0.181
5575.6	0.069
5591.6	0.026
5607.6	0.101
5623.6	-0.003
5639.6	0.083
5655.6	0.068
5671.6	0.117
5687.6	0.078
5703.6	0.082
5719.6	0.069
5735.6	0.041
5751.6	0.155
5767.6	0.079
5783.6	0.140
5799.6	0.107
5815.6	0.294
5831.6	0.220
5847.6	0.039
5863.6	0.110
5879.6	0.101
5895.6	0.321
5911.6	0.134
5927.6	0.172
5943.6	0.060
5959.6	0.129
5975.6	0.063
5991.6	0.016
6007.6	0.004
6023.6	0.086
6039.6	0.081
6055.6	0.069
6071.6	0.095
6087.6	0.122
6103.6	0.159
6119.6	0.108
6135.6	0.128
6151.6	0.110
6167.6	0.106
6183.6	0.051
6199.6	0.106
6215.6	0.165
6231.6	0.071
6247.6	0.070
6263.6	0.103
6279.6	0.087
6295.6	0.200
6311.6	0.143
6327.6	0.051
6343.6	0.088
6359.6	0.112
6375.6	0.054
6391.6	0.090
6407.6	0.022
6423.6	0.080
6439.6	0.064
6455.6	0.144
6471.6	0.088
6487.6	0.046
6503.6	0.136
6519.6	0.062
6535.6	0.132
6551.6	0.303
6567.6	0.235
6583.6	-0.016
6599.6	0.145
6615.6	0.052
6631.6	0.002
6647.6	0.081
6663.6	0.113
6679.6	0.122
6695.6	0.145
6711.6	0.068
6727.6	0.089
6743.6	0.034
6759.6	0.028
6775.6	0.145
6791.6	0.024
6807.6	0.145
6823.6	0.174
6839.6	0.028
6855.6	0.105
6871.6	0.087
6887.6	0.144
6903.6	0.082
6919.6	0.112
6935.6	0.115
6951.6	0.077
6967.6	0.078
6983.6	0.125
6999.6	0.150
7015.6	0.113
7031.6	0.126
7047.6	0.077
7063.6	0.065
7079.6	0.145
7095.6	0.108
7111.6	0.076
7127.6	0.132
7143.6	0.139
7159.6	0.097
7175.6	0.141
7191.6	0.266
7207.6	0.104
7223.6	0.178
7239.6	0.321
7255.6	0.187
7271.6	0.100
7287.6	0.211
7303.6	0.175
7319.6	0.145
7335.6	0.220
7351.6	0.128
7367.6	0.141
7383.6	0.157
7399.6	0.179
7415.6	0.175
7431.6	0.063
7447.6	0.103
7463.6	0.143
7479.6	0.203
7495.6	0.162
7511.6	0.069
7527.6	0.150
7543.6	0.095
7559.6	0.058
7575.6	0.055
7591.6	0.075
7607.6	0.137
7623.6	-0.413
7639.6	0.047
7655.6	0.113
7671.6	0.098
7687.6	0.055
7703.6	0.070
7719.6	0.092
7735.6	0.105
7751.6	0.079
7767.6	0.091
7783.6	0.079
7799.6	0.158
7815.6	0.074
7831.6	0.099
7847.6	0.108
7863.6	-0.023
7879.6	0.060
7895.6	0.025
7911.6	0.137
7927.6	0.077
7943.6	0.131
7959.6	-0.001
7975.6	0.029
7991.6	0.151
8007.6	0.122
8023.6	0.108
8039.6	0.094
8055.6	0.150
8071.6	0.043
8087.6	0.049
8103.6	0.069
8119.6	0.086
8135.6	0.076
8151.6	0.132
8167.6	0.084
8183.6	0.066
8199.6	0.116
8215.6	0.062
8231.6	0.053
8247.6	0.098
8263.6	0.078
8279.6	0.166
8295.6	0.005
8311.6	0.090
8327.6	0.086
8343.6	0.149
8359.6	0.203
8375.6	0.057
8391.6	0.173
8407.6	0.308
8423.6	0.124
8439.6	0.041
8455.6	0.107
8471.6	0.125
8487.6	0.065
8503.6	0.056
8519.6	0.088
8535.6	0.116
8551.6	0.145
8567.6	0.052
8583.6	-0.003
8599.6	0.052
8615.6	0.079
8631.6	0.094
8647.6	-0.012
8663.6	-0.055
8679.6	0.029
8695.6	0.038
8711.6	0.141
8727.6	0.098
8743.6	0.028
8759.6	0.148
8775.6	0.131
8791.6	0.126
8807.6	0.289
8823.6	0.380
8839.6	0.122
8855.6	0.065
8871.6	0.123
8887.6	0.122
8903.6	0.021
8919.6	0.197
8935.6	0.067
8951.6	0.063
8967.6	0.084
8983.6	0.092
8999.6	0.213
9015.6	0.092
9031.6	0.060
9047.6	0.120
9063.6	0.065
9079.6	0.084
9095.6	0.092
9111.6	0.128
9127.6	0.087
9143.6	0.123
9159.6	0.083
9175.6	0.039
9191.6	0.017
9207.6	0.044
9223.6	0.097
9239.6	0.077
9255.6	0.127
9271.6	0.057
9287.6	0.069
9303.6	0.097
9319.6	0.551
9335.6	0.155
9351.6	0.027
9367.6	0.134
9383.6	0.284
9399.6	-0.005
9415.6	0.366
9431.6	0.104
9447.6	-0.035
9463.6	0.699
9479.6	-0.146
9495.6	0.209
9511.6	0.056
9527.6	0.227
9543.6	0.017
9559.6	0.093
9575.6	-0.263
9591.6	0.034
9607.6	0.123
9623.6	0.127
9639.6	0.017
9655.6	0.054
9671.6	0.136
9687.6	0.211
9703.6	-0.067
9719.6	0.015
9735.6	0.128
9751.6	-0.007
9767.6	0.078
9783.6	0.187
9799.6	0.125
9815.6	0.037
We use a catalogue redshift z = 0.759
